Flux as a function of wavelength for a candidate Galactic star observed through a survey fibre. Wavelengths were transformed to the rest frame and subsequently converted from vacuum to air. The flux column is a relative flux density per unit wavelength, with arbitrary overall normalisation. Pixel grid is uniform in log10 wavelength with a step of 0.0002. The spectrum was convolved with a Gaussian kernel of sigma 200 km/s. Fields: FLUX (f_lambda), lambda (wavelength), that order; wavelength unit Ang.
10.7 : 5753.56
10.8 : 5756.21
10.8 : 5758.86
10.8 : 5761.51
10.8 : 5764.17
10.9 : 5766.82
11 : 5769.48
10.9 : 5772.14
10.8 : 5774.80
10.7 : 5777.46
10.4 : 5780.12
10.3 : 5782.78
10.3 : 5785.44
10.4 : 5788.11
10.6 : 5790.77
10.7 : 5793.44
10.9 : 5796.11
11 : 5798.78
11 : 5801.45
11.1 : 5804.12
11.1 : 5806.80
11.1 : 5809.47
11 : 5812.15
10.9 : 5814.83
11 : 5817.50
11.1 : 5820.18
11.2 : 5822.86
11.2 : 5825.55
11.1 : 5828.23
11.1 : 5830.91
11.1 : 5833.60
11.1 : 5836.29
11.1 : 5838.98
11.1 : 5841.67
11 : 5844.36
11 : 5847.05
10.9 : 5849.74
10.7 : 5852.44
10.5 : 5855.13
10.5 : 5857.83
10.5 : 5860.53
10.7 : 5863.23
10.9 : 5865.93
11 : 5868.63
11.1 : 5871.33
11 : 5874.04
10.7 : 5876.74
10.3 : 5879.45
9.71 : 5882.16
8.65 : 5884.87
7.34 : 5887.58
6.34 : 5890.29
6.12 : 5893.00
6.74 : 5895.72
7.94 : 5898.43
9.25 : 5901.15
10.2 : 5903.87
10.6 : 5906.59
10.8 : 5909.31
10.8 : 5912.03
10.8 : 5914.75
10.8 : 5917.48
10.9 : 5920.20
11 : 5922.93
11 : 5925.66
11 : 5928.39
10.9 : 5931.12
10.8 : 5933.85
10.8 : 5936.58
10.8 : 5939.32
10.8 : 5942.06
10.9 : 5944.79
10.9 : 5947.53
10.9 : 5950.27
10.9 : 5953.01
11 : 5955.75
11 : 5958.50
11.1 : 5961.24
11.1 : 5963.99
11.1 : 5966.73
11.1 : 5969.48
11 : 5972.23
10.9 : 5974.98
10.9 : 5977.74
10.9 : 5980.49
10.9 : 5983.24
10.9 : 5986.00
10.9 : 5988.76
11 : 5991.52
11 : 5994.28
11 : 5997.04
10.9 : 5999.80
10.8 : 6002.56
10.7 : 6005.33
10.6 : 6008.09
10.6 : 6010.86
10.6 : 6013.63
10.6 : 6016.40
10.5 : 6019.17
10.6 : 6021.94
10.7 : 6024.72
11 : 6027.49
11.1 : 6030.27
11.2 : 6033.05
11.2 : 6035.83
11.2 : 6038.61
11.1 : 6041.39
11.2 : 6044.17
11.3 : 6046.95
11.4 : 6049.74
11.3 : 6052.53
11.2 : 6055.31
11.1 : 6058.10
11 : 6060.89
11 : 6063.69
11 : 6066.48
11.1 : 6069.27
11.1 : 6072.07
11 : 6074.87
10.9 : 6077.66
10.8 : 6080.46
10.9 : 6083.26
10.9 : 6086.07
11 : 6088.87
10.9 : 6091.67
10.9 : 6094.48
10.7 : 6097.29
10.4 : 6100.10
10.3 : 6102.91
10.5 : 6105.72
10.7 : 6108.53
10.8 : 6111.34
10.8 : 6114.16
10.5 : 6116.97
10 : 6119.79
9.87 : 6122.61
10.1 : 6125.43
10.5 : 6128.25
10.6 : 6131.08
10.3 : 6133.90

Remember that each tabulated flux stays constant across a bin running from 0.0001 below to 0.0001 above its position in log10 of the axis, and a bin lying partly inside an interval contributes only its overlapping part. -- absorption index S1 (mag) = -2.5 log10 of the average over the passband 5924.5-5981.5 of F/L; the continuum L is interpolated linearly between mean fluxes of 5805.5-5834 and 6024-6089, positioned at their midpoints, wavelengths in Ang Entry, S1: 0.01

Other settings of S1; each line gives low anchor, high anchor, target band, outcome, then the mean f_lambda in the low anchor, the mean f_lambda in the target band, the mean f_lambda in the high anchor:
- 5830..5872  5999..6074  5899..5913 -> 0.075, 10.9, 10.2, 11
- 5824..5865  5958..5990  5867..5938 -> 0.111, 10.9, 9.88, 11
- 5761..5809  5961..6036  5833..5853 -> -0.021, 10.8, 11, 10.9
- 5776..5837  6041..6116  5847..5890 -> 0.069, 10.9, 10.2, 10.9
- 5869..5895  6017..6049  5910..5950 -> -0.128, 9.04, 10.9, 11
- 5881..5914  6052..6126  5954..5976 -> -0.168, 8.74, 11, 10.8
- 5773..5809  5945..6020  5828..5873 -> -0.012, 10.7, 10.9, 10.9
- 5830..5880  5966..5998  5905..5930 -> 0.006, 10.9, 10.9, 11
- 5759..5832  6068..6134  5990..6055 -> -0.024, 10.9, 10.9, 10.7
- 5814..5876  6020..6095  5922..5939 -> 0.008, 10.9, 10.9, 11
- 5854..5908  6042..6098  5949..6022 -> -0.054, 9.5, 10.9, 11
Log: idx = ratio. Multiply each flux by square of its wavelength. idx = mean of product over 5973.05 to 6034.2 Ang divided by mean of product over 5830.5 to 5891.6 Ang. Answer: 1.1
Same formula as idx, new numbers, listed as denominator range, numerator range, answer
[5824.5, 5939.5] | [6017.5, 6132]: 1.13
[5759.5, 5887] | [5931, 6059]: 1.08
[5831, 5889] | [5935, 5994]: 1.08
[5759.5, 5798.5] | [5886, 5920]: 0.88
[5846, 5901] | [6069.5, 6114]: 1.21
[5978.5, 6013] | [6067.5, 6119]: 1.03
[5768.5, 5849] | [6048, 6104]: 1.10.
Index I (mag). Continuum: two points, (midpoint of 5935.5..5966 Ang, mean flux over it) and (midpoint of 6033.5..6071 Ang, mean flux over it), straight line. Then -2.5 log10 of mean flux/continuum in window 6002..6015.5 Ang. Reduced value 0.04 mag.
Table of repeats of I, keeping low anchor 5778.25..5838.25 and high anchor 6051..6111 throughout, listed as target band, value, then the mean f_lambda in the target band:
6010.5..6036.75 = 0.008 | 10.8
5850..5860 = 0.031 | 10.6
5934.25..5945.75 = 0.007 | 10.8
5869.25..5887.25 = 0.081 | 10.1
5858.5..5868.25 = 0.018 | 10.7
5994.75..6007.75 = 0.004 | 10.8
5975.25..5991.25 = -0.001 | 10.9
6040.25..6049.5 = -0.033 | 11.2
